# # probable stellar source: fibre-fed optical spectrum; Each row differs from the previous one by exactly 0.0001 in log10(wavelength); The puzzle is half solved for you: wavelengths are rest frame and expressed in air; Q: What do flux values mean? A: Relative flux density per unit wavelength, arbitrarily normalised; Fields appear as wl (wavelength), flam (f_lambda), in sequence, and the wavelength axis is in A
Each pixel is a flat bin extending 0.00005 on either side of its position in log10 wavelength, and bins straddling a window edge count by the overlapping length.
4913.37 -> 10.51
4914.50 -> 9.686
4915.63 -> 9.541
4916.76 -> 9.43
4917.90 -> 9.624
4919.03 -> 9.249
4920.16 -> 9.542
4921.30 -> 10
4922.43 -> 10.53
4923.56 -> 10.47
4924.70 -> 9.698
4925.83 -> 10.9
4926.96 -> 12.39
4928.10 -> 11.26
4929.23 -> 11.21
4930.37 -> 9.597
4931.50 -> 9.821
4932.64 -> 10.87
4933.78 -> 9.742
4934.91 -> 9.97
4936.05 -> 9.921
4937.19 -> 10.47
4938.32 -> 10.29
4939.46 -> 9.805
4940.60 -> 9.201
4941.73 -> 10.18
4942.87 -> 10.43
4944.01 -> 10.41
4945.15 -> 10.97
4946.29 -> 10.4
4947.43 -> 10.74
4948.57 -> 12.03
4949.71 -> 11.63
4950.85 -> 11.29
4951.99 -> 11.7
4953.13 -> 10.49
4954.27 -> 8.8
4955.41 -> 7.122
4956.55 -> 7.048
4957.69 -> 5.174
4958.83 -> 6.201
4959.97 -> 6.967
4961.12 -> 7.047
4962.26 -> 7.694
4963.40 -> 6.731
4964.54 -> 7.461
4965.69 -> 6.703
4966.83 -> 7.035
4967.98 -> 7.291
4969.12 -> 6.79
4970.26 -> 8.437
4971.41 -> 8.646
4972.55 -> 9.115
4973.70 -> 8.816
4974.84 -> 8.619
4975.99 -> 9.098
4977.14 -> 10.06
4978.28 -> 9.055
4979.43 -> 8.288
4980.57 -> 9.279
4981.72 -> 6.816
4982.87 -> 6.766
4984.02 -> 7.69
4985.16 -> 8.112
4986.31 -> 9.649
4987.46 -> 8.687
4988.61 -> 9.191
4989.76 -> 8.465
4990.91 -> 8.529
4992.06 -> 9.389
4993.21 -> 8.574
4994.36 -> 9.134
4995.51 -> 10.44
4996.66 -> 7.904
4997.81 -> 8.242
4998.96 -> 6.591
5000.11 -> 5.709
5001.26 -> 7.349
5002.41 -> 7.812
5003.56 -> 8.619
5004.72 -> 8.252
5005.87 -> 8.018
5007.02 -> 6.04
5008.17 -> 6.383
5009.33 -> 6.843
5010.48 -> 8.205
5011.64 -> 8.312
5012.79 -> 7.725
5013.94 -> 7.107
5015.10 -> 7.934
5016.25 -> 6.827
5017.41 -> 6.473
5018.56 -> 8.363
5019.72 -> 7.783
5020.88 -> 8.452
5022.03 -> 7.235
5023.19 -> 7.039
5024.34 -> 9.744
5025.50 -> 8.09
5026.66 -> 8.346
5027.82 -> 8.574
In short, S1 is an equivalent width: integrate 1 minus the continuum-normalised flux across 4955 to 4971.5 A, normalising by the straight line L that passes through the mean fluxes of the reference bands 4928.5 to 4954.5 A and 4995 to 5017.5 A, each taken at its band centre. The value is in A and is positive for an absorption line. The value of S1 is 4.2 A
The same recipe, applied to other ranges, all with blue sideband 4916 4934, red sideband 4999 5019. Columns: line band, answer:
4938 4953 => -1.8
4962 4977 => 1.3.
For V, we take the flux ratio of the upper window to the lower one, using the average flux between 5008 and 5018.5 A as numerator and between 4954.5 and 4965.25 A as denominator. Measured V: 1.1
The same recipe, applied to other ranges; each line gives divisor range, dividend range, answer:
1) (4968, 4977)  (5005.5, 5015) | 0.86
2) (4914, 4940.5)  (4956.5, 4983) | 0.76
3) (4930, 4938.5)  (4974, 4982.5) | 0.86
